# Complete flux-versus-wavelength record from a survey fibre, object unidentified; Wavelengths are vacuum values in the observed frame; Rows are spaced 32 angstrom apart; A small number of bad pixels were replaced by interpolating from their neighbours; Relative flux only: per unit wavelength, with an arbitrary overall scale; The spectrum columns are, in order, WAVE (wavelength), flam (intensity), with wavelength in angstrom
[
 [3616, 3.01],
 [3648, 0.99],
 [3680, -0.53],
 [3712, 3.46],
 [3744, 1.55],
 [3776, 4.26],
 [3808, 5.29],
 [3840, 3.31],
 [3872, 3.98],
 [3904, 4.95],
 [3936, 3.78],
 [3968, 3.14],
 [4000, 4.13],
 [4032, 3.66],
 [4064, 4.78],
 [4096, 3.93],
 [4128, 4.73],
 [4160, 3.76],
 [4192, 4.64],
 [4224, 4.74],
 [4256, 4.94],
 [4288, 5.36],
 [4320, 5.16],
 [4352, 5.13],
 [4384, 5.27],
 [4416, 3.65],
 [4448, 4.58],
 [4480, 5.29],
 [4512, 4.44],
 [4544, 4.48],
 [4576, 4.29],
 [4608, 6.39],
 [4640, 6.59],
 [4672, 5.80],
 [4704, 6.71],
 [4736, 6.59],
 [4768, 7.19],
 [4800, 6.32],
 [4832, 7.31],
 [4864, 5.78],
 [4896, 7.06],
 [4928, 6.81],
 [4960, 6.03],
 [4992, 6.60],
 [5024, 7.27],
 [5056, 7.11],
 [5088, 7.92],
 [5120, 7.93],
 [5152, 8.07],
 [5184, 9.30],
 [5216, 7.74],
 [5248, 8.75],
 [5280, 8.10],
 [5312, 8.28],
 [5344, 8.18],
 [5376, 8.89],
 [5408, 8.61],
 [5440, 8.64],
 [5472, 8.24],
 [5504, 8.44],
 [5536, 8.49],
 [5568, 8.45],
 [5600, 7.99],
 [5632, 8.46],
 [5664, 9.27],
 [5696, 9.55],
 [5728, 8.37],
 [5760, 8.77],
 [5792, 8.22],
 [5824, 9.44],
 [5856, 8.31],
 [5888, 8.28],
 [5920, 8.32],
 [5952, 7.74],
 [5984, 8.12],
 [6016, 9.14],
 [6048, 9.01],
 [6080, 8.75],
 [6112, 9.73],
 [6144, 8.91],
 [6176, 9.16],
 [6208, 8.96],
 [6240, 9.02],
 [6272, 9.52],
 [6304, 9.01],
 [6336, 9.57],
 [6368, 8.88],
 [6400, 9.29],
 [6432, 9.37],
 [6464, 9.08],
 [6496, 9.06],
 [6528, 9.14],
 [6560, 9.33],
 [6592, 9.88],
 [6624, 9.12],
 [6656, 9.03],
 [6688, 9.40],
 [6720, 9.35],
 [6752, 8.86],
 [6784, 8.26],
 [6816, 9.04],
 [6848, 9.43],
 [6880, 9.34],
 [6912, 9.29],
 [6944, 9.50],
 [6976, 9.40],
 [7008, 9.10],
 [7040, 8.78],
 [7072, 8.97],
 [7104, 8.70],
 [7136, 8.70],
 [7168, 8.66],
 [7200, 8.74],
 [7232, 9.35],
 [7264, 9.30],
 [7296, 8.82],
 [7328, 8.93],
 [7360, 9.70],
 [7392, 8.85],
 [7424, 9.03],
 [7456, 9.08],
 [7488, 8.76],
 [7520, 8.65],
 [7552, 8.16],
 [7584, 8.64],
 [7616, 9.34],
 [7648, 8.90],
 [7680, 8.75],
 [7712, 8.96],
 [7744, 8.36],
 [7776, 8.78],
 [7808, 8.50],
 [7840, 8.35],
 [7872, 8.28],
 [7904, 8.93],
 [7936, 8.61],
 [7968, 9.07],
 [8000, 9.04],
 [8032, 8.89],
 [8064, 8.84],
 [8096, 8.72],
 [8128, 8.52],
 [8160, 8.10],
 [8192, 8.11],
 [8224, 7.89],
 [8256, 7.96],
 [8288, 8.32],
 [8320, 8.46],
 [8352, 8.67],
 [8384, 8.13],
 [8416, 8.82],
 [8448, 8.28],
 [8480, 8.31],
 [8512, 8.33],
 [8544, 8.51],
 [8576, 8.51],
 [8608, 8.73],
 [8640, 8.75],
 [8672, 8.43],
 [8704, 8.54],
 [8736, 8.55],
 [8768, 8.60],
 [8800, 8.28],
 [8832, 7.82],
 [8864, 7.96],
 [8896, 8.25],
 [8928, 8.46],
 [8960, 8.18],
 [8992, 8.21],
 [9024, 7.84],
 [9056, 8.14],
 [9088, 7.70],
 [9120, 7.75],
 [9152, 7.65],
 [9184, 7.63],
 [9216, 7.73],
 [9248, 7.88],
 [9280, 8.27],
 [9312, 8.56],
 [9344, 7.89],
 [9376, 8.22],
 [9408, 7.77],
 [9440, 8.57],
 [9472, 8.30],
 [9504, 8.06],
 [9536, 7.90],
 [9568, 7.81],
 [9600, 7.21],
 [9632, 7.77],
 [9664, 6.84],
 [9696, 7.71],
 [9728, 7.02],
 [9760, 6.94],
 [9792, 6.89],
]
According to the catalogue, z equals 0.151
